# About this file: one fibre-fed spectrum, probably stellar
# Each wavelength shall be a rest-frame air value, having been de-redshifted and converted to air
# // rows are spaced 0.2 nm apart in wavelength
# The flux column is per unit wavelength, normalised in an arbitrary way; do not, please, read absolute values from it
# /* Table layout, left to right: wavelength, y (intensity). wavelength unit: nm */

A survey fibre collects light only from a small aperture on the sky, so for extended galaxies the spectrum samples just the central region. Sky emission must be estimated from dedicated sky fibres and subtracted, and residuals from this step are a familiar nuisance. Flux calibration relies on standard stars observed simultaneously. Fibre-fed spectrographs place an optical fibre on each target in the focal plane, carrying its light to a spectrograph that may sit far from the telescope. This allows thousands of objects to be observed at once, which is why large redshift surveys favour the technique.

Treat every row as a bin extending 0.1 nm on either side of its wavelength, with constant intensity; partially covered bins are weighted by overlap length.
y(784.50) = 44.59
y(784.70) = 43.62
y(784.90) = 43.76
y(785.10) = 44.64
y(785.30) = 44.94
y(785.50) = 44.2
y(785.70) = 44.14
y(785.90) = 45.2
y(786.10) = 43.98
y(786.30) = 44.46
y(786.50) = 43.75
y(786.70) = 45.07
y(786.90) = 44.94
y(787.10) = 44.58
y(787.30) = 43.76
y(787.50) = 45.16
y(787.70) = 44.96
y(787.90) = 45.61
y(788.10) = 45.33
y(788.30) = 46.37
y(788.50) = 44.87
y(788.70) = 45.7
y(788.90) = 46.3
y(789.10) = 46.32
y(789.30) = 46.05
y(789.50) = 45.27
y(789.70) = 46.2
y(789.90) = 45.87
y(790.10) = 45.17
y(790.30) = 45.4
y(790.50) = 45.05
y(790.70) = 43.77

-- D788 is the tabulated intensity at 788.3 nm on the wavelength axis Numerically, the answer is 46.37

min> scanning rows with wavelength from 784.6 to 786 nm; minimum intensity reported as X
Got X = 43.62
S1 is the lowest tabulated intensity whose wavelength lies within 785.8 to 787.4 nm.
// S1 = 43.75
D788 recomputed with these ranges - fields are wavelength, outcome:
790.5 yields 45.05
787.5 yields 45.16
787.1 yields 44.58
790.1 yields 45.17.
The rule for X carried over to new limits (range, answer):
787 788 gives 43.76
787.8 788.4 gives 45.33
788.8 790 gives 45.27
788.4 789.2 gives 44.87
